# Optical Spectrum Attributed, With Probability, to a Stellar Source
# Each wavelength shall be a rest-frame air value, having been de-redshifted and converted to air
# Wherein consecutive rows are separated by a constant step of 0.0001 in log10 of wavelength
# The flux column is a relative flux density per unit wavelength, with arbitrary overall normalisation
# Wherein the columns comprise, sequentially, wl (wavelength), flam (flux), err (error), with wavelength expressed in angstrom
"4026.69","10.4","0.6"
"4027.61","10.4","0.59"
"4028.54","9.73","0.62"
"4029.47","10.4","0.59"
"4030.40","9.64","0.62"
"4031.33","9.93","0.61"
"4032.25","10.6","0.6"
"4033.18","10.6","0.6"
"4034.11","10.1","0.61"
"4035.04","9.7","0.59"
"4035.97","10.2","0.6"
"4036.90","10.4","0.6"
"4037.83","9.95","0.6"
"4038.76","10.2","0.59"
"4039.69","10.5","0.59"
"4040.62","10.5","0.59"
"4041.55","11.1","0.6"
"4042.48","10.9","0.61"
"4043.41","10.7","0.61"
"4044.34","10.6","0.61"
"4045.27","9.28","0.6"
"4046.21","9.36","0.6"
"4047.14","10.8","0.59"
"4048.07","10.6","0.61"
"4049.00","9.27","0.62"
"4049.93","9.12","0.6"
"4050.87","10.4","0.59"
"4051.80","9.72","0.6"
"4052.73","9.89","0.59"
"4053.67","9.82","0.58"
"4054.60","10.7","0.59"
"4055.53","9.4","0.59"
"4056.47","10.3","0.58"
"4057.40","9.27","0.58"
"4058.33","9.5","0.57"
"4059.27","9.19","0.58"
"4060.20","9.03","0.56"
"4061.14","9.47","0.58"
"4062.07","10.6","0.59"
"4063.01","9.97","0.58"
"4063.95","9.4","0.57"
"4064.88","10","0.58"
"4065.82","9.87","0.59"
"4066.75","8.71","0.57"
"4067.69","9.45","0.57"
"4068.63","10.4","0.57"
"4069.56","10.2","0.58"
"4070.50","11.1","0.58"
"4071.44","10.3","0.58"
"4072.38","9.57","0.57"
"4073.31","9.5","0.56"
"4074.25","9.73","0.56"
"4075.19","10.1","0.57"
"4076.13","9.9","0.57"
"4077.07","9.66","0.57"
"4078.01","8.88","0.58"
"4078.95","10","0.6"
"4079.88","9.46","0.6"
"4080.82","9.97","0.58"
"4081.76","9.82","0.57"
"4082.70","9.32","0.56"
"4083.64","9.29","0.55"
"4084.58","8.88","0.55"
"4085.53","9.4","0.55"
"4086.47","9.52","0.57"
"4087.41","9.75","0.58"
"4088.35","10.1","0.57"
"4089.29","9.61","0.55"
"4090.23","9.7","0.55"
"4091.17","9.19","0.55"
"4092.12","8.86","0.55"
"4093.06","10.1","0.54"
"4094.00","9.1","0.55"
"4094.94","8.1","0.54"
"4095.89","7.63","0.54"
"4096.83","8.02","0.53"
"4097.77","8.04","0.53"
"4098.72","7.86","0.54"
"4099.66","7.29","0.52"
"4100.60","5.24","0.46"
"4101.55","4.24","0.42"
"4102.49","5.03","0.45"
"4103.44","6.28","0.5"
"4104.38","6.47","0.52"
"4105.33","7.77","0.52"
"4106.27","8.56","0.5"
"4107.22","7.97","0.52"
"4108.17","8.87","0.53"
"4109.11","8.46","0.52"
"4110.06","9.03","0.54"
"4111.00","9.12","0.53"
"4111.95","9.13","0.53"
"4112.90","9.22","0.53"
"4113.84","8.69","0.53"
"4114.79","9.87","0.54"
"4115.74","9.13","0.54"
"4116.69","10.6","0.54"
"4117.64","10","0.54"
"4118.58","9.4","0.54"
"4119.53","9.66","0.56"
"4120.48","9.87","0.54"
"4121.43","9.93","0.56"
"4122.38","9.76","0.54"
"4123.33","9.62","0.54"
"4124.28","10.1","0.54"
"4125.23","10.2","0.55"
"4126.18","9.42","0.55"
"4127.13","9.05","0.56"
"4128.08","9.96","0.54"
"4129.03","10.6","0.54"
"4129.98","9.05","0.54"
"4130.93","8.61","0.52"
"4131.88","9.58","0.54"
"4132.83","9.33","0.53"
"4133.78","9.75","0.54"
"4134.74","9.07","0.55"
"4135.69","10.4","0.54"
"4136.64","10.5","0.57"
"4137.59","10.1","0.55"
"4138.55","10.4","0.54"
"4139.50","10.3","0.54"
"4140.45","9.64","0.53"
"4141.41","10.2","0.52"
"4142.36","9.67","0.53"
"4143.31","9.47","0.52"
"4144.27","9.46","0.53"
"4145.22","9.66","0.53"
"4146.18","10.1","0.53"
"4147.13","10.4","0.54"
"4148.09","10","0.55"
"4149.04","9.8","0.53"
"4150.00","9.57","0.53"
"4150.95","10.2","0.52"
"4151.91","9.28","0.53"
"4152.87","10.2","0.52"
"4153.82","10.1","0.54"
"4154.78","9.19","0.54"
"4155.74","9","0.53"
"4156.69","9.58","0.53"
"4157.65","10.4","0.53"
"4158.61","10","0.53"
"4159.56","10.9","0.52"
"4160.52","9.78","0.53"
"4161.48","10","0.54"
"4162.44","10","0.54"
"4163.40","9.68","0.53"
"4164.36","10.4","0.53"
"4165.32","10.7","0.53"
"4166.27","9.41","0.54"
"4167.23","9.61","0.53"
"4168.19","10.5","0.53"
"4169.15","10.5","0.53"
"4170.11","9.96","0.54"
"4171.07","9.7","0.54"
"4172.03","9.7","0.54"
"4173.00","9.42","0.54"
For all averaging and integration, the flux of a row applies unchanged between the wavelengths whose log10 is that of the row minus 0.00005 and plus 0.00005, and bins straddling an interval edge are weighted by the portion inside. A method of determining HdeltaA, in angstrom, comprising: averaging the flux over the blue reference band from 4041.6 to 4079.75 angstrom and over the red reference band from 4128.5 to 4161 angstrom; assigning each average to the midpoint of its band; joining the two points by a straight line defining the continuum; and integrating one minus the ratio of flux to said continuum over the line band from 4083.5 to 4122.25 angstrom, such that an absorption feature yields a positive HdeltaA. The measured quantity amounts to 4.9 angstrom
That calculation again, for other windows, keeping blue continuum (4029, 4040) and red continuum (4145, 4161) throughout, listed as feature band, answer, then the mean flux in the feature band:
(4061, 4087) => 0.9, 9.73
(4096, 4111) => 4.0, 7.35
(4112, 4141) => 0.7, 9.72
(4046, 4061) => 0.5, 9.78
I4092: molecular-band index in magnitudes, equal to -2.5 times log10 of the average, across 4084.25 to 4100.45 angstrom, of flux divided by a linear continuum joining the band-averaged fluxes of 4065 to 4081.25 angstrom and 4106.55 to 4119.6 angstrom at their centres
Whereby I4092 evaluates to 0.08 mag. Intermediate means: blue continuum 9.82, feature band 8.82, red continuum 9.2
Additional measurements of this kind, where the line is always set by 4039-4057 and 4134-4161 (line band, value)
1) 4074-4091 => 0.051 mag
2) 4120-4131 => 0.026 mag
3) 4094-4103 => 0.399 mag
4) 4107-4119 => 0.087 mag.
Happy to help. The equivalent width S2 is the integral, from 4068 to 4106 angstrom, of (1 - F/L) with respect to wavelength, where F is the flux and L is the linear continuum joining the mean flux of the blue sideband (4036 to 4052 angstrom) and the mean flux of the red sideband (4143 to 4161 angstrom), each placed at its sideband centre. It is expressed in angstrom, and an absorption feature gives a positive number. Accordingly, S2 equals 4.67 angstrom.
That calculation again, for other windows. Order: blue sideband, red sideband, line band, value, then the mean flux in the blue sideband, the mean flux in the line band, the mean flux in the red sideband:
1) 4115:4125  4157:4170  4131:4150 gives 0.22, 9.81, 9.85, 10.1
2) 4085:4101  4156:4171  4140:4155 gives -0.09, 8.69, 9.82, 10.1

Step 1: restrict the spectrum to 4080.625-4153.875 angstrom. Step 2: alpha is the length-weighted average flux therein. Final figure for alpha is 9.17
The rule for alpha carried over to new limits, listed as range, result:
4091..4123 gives 8.42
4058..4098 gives 9.5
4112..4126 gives 9.69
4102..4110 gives 7.5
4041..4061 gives 9.94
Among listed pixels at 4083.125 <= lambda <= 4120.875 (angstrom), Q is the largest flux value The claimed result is 10.6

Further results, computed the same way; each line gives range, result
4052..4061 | 10.7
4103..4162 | 10.9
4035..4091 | 11.1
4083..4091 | 10.1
